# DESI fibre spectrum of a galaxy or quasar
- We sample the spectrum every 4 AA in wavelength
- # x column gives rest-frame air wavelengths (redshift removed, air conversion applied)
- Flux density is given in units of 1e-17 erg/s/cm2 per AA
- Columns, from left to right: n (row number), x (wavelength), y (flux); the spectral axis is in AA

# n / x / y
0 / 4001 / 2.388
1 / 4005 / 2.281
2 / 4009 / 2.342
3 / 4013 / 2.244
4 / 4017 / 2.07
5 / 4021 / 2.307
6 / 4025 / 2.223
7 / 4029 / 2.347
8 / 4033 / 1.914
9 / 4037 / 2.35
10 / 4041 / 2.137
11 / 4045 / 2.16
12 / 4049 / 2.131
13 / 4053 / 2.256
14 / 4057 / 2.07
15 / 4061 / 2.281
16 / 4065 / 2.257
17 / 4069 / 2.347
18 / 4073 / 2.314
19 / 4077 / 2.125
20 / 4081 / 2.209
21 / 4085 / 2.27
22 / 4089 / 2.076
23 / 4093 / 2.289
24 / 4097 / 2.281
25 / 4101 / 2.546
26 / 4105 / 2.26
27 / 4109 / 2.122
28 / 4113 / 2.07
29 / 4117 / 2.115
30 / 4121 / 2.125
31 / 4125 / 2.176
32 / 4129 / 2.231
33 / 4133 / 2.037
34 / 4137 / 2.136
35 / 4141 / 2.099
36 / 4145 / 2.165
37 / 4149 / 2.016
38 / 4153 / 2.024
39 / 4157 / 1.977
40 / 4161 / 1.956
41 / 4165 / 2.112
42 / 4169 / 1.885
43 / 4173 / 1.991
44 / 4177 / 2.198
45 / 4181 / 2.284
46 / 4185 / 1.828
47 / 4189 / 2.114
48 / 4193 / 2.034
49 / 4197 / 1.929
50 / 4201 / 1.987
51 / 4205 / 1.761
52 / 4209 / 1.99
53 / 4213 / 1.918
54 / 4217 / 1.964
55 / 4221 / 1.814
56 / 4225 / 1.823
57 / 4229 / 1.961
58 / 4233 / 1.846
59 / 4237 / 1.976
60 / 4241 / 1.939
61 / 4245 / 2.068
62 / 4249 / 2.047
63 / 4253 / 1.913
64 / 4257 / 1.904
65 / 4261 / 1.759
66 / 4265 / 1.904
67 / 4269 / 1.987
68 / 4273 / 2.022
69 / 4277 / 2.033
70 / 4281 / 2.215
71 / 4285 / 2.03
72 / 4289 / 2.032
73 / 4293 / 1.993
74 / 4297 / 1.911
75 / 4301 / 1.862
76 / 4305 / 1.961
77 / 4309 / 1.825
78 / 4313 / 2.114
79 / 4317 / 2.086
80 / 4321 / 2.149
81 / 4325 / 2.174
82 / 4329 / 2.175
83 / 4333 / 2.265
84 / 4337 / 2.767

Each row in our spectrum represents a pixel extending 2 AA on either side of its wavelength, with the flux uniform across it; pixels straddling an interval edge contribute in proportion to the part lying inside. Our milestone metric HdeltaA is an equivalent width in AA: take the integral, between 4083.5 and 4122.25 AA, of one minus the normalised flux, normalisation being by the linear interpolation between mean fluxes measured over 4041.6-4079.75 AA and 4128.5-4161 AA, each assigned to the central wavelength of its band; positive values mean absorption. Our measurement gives -1.4 AA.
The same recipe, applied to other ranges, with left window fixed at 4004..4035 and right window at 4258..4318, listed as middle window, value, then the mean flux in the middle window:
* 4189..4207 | 1.0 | 1.95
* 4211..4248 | 1.9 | 1.93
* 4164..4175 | 0.5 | 1.99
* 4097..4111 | -1.1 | 2.31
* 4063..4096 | -1.2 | 2.24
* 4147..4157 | 0.4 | 2.01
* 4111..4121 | 0.1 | 2.1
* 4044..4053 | 0.1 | 2.17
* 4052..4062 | 0.0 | 2.19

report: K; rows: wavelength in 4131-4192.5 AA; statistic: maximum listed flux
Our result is 2.284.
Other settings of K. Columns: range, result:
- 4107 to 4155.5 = 2.231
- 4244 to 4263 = 2.068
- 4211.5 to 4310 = 2.215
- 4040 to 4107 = 2.546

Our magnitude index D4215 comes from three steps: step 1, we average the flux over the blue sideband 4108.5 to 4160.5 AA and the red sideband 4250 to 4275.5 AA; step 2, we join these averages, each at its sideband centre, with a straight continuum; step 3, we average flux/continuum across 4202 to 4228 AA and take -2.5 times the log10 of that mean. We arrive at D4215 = 0.06 mag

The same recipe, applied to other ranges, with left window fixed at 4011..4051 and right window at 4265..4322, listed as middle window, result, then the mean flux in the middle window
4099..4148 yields -0.02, 2.17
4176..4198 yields 0.01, 2.06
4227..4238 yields 0.07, 1.92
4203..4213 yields 0.10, 1.88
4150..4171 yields 0.06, 1.99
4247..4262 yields 0.07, 1.92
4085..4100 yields -0.05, 2.24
